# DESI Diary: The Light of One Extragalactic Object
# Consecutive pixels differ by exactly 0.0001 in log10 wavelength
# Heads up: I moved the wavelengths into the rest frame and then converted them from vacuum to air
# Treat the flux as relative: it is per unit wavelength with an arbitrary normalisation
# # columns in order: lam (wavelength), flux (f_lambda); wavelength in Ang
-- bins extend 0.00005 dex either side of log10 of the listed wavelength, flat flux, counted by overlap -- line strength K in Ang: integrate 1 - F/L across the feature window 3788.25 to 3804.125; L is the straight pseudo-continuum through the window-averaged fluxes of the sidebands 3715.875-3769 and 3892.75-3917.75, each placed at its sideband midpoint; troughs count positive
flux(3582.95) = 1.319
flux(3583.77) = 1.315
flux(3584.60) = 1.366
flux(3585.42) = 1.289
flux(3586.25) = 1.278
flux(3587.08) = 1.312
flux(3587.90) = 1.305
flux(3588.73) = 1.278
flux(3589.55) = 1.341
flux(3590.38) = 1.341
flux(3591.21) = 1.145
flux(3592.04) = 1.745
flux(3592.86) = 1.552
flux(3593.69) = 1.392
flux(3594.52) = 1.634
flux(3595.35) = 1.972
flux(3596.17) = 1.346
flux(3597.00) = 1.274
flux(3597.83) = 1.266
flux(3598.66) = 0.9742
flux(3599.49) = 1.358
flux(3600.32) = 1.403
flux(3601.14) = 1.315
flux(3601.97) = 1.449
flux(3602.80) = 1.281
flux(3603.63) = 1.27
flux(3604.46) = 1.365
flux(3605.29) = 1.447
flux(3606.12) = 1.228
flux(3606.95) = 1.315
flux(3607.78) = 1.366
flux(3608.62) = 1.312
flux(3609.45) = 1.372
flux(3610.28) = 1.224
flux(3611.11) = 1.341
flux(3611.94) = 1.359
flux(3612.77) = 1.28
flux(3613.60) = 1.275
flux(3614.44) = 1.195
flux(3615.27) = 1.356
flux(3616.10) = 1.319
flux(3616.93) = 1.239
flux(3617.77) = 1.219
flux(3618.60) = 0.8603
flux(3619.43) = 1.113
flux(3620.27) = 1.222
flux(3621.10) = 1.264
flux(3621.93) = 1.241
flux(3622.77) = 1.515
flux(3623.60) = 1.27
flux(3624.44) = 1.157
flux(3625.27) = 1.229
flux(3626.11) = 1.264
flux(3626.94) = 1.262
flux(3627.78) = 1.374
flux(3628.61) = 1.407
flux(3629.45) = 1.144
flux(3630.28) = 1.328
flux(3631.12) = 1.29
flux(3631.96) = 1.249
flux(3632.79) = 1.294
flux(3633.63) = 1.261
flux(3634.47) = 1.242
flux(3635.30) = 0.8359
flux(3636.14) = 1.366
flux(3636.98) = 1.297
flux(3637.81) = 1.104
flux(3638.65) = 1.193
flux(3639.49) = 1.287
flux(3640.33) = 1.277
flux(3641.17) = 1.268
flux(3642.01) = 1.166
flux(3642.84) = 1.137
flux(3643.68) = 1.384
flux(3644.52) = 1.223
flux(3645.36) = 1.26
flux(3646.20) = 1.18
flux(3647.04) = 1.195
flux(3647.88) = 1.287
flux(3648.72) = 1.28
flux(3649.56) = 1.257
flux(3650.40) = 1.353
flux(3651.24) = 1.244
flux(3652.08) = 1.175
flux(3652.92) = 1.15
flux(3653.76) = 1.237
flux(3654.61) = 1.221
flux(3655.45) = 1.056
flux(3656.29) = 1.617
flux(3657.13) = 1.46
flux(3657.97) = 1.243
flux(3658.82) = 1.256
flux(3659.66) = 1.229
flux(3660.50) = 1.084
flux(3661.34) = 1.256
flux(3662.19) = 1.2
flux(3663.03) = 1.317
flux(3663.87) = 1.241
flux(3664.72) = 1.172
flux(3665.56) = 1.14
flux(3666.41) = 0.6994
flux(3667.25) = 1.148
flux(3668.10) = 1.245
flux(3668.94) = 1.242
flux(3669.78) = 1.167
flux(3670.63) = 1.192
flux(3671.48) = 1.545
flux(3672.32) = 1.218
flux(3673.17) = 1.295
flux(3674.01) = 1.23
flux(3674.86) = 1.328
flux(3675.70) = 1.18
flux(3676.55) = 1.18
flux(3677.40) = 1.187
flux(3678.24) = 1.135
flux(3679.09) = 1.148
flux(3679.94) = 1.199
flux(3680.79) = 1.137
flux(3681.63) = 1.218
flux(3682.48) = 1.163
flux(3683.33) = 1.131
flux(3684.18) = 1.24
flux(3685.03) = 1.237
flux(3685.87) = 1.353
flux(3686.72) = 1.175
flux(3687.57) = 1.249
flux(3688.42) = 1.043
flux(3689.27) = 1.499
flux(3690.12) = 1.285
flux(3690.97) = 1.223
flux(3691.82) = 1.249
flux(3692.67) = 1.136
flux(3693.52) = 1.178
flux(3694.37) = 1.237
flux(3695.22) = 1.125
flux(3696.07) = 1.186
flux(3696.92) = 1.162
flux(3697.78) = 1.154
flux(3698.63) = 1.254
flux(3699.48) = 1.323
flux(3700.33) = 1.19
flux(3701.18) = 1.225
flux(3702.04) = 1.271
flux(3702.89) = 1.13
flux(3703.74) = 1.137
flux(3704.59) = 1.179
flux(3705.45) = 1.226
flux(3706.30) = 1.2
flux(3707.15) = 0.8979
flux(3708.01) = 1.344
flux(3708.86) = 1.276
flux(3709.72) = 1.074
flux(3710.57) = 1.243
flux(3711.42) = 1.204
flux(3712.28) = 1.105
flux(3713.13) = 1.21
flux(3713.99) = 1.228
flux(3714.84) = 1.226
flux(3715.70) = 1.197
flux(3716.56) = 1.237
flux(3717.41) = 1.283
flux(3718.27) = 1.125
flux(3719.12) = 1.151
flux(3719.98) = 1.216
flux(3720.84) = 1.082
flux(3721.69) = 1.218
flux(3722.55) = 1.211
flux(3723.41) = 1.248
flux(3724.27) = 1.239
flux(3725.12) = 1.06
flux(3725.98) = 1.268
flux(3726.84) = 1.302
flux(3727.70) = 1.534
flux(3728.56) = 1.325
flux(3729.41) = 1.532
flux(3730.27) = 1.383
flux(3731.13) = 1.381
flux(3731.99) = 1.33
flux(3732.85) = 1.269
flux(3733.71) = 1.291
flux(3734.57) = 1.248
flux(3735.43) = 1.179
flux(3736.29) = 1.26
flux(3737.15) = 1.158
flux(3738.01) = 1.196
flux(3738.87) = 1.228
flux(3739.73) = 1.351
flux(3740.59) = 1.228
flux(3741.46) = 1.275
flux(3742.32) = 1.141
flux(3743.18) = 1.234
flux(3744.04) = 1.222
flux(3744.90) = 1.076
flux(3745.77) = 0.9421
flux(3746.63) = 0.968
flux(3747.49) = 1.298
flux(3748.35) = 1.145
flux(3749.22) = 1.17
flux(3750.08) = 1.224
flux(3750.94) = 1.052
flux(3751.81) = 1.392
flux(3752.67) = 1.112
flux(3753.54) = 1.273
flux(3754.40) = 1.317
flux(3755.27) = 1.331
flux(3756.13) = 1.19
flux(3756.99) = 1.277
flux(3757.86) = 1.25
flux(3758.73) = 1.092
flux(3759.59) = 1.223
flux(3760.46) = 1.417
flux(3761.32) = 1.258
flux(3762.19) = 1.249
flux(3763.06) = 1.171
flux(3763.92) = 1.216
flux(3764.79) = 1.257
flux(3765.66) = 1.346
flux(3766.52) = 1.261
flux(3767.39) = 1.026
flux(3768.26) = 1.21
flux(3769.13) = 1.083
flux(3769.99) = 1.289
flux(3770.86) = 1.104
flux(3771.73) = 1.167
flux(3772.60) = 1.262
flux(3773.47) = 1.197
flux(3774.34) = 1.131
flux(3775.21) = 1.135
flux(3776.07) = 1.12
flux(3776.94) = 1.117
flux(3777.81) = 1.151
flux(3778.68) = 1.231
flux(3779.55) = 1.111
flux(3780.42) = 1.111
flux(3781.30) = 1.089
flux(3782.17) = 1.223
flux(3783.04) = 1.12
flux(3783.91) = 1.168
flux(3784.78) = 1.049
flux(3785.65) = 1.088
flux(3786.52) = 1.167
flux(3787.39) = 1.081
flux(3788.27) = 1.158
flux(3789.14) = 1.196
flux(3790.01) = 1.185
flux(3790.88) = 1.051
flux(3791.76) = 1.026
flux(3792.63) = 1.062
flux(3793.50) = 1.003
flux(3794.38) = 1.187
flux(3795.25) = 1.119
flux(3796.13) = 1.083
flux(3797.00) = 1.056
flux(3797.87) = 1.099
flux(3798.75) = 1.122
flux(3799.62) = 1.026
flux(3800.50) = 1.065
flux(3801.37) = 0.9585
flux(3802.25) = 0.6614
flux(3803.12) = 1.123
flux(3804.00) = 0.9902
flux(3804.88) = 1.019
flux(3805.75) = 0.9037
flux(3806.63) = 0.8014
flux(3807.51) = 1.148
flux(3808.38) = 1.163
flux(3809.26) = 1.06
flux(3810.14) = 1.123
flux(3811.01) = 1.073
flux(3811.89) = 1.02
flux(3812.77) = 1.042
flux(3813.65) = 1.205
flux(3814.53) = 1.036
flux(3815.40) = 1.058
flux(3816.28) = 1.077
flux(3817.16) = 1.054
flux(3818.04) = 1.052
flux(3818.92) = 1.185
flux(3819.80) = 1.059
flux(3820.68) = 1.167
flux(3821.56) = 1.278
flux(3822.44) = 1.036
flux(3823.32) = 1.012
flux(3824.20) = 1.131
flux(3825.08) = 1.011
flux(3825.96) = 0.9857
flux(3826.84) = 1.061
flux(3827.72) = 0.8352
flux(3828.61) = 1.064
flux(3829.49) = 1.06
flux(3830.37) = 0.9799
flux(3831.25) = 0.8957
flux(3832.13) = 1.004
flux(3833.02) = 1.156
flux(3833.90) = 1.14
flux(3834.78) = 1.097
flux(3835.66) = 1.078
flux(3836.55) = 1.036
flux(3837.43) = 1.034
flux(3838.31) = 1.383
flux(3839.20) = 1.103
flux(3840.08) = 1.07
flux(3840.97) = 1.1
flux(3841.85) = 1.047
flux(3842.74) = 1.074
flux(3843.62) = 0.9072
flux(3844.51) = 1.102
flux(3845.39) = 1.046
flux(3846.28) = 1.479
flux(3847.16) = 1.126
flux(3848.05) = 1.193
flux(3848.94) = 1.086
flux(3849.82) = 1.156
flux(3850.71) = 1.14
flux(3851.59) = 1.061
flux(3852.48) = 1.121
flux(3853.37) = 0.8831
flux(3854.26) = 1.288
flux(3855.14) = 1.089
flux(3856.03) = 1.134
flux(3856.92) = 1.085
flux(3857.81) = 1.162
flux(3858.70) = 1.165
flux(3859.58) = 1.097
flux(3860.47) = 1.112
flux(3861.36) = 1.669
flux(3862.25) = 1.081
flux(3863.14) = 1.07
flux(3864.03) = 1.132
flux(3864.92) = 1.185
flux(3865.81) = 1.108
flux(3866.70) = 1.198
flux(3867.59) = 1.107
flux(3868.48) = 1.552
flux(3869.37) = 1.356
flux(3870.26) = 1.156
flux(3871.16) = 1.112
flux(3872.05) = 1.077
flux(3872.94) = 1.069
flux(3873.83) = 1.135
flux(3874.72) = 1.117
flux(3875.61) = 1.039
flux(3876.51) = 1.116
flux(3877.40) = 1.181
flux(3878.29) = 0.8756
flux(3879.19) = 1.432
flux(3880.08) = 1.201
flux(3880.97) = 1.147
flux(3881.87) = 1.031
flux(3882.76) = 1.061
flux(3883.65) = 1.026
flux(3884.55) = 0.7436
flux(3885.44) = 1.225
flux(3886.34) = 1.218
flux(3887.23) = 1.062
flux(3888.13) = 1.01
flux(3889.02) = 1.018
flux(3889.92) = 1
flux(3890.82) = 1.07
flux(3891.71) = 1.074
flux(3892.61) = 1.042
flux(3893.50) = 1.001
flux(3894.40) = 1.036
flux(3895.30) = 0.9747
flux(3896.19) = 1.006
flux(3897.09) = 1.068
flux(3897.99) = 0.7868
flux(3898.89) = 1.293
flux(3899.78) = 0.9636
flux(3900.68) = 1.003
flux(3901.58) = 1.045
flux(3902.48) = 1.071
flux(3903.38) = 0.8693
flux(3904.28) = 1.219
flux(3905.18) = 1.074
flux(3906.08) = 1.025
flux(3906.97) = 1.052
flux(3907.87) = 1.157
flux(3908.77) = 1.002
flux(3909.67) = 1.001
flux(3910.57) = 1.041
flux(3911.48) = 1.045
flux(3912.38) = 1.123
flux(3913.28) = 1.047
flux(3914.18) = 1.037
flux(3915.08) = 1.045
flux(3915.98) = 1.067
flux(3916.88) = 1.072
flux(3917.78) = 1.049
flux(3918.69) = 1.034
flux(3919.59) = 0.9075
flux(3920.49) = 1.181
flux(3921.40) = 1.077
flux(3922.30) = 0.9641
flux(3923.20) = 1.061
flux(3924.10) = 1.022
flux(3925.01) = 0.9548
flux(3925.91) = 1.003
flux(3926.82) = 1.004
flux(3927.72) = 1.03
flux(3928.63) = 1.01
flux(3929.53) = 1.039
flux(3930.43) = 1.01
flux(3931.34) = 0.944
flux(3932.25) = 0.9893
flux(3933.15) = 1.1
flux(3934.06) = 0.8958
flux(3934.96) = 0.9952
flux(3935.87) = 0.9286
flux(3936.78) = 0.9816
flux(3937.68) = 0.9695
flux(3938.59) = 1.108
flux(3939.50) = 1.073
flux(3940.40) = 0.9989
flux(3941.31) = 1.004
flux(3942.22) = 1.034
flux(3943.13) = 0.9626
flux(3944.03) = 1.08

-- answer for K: 1.5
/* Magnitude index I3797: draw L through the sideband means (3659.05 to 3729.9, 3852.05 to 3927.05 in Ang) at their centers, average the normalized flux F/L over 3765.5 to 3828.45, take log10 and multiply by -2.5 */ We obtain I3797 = 0.05 mag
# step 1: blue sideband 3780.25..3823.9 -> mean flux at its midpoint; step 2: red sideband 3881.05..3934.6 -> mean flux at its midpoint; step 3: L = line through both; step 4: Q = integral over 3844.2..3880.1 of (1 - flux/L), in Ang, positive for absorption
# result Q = -3.60 Ang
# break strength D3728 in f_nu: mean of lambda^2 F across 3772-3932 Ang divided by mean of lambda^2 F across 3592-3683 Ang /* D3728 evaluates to 0.96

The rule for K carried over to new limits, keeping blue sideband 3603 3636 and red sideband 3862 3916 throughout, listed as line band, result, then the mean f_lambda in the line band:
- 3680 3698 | 0.1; 1.21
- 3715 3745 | -1.5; 1.25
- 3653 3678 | 0.2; 1.23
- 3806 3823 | 0.7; 1.08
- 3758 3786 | -0.4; 1.18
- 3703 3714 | 0.3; 1.18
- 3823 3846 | 1.3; 1.06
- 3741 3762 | -0.5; 1.2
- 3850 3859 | -0.1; 1.11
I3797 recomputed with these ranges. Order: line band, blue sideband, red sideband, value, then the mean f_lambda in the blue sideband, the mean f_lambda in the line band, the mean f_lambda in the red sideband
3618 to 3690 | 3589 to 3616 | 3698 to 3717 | 0.04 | 1.36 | 1.23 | 1.2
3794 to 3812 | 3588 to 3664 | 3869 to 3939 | 0.10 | 1.28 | 1.04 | 1.05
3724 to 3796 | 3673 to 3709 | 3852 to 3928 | -0.03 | 1.21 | 1.2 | 1.09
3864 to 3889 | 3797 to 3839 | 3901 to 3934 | -0.09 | 1.05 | 1.13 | 1.04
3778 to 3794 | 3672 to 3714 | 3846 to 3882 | 0.06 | 1.2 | 1.12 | 1.16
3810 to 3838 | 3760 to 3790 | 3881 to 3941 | 0.06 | 1.18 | 1.07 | 1.03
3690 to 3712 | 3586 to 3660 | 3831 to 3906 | 0.03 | 1.29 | 1.19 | 1.1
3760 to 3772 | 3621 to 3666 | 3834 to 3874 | -0.03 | 1.25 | 1.22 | 1.14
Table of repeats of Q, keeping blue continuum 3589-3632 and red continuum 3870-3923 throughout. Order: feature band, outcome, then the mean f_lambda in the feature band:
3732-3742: -0.4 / 1.25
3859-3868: -0.7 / 1.18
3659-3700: 1.5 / 1.21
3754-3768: -0.7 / 1.24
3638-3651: 0.4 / 1.25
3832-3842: 0.0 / 1.11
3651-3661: 0.2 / 1.25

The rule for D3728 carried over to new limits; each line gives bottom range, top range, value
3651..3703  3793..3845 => 0.94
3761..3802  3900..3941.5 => 0.97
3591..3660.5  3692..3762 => 1.00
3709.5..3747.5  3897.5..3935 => 0.93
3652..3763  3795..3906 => 0.96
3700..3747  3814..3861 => 0.95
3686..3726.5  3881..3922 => 0.96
